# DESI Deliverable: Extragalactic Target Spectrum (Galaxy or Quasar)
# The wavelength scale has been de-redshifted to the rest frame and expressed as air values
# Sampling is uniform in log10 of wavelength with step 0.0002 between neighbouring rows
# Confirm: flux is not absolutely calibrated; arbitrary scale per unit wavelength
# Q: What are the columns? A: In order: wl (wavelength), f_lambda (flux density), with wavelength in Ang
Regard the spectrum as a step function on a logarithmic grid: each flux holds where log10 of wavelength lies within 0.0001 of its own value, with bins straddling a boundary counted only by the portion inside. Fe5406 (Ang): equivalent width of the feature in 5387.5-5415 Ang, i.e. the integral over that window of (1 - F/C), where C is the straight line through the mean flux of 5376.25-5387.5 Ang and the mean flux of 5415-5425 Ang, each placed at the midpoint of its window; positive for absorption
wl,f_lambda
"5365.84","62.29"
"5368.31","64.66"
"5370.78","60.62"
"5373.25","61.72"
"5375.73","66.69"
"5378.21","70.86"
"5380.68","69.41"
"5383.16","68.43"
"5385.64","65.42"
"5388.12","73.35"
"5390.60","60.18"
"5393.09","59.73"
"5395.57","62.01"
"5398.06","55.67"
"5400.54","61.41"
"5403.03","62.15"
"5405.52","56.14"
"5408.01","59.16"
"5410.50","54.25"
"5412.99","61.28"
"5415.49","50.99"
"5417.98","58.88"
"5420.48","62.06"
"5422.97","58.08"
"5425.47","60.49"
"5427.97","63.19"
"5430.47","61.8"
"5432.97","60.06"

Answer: 1.5 Ang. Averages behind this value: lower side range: 68.7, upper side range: 58.3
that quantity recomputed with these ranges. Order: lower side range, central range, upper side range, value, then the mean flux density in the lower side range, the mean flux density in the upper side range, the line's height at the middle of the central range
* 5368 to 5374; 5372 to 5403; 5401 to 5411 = -2.09 Ang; 62.1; 58.5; 60.4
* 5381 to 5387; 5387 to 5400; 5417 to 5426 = 0.69 Ang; 67.4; 59.9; 65.5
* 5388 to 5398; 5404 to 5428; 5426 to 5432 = 1.45 Ang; 61.7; 62.1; 62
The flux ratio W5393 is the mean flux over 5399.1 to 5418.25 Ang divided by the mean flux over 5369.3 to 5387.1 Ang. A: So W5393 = 0.88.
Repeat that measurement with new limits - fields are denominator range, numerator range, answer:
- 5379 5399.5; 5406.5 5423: 0.90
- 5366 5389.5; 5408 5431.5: 0.89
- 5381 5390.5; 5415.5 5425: 0.86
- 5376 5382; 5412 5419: 0.82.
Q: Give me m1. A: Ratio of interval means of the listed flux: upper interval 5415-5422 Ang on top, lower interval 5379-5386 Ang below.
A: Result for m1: 0.9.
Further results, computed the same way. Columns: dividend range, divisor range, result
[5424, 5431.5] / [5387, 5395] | 0.96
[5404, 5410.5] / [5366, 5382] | 0.87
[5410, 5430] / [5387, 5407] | 0.96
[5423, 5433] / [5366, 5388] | 0.92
